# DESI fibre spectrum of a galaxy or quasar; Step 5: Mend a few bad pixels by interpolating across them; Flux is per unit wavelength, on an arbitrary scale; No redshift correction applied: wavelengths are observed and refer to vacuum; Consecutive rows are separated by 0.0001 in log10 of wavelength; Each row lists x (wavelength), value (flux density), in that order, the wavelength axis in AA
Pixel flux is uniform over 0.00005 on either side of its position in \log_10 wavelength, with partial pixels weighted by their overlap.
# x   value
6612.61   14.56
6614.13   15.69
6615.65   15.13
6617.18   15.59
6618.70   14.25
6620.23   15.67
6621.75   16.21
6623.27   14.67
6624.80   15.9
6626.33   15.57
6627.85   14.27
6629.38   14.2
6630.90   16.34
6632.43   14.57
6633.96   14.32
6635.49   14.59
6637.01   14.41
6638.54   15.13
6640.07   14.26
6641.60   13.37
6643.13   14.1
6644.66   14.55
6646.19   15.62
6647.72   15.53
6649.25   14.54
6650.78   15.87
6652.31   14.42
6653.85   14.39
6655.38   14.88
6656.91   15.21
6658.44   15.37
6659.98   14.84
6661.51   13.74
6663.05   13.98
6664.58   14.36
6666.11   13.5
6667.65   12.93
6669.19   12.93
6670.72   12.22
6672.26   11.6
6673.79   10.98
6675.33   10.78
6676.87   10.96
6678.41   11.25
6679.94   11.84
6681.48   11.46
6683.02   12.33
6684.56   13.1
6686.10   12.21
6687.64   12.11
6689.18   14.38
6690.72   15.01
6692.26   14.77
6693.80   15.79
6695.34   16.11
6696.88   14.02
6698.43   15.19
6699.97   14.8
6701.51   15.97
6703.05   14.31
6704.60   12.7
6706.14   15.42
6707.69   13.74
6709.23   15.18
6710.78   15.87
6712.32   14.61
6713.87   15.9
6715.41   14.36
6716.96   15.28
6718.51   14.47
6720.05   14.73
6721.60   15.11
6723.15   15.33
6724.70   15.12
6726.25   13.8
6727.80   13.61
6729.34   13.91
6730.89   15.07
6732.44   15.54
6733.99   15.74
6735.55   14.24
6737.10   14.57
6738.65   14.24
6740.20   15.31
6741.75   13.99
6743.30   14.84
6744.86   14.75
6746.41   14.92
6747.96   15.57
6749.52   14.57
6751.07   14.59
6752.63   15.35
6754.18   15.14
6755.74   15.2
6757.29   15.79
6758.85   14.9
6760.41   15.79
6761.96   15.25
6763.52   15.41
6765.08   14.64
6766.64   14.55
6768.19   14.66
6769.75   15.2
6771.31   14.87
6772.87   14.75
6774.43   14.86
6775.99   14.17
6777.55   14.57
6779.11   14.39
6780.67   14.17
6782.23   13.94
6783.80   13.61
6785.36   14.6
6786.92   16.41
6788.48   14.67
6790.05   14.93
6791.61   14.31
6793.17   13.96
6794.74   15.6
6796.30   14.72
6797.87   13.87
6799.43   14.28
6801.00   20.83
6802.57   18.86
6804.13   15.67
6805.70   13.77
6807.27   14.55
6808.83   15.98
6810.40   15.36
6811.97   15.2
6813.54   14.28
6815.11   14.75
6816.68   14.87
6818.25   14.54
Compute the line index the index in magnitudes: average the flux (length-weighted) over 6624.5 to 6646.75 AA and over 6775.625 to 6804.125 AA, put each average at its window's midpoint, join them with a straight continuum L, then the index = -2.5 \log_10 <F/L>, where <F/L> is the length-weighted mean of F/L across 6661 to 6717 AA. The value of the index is 0.09 mag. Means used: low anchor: 14.7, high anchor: 15.1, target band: 13.6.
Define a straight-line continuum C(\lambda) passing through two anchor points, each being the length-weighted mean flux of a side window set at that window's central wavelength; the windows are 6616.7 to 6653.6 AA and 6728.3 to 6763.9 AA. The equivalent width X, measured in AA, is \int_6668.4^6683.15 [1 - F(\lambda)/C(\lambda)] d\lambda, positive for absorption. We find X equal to 3.28 AA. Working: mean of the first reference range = 14.9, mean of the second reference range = 15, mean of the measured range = 11.6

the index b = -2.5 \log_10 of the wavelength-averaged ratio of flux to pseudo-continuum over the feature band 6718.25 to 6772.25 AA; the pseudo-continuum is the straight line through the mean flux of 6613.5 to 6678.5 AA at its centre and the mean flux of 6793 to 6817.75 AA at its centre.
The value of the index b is 0.01 mag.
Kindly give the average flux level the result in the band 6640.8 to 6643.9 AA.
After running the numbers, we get 13.7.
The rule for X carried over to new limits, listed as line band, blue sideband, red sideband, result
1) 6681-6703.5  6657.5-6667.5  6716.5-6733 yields 0.50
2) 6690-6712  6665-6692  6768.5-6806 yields -3.34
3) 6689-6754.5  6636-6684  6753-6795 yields -2.67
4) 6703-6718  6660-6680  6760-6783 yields -1.52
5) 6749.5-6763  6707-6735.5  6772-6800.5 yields -0.46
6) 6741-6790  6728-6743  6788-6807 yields 0.69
